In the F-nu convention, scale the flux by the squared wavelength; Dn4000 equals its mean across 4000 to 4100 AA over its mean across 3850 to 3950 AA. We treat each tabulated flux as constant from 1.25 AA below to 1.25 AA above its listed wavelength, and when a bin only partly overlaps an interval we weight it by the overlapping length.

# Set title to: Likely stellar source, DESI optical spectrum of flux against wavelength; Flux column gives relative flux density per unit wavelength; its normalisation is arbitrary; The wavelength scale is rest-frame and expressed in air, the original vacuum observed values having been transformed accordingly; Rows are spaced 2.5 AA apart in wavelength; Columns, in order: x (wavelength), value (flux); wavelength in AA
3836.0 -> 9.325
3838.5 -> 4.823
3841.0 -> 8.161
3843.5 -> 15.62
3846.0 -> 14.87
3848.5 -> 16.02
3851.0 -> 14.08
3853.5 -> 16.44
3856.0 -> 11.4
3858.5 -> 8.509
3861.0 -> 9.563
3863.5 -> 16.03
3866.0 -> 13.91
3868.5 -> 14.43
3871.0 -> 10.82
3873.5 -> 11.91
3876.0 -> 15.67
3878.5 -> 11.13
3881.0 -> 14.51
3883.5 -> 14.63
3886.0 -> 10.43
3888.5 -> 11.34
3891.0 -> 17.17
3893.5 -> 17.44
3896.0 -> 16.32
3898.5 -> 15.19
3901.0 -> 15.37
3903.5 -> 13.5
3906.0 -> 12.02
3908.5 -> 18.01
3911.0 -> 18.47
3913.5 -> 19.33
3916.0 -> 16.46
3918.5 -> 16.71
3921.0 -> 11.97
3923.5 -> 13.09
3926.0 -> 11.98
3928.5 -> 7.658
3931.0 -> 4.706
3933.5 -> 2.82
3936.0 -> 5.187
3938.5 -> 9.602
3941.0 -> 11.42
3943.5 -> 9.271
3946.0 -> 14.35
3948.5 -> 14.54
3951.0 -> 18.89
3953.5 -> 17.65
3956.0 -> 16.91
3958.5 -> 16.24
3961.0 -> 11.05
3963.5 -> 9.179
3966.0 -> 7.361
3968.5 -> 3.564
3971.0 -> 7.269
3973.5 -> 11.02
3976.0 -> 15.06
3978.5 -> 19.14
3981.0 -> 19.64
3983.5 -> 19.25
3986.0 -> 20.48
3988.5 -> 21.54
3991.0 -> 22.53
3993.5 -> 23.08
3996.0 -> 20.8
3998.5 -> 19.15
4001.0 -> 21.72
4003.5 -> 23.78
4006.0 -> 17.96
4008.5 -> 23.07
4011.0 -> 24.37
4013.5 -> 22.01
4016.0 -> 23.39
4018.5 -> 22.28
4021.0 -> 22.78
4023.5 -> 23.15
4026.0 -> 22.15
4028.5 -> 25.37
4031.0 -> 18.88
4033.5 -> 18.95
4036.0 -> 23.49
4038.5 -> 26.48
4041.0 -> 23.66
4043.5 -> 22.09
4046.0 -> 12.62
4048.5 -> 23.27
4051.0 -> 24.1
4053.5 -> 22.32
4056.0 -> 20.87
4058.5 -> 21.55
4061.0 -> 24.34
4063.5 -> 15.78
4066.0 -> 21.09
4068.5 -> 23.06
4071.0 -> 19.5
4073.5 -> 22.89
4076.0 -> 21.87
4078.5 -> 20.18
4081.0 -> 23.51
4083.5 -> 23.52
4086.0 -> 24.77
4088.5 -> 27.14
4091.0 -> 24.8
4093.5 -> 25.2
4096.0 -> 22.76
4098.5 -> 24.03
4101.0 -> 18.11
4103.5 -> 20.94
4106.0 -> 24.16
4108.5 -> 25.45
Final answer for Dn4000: 1.86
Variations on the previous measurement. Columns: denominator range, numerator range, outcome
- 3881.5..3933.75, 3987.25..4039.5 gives 1.70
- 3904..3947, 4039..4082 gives 1.92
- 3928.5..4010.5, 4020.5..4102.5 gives 1.55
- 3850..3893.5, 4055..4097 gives 1.90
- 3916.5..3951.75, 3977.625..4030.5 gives 2.07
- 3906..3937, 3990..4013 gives 1.86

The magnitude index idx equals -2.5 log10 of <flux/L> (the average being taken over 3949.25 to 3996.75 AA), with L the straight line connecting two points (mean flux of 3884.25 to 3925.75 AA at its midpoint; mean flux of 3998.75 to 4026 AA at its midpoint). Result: 0.25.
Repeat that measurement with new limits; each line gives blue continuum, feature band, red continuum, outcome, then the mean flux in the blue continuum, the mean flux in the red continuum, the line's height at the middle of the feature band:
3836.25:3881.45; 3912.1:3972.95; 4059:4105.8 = 0.36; 12.6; 22.4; 16.3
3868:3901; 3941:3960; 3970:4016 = 0.16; 14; 19.7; 17.5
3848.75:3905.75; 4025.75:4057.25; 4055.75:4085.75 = -0.07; 13.6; 21.6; 20.4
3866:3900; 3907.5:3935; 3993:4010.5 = 0.26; 13.9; 21.4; 16.3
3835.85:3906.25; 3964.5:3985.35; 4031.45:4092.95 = 0.37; 13.2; 22.2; 18.1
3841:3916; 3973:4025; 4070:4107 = -0.09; 14.2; 22.9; 19.2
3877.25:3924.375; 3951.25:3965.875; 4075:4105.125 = 0.23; 14.9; 23.1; 17.4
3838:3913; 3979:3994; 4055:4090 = -0.13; 13.7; 22.2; 18.5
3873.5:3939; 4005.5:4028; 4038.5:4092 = -0.17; 13.1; 22.1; 19.4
